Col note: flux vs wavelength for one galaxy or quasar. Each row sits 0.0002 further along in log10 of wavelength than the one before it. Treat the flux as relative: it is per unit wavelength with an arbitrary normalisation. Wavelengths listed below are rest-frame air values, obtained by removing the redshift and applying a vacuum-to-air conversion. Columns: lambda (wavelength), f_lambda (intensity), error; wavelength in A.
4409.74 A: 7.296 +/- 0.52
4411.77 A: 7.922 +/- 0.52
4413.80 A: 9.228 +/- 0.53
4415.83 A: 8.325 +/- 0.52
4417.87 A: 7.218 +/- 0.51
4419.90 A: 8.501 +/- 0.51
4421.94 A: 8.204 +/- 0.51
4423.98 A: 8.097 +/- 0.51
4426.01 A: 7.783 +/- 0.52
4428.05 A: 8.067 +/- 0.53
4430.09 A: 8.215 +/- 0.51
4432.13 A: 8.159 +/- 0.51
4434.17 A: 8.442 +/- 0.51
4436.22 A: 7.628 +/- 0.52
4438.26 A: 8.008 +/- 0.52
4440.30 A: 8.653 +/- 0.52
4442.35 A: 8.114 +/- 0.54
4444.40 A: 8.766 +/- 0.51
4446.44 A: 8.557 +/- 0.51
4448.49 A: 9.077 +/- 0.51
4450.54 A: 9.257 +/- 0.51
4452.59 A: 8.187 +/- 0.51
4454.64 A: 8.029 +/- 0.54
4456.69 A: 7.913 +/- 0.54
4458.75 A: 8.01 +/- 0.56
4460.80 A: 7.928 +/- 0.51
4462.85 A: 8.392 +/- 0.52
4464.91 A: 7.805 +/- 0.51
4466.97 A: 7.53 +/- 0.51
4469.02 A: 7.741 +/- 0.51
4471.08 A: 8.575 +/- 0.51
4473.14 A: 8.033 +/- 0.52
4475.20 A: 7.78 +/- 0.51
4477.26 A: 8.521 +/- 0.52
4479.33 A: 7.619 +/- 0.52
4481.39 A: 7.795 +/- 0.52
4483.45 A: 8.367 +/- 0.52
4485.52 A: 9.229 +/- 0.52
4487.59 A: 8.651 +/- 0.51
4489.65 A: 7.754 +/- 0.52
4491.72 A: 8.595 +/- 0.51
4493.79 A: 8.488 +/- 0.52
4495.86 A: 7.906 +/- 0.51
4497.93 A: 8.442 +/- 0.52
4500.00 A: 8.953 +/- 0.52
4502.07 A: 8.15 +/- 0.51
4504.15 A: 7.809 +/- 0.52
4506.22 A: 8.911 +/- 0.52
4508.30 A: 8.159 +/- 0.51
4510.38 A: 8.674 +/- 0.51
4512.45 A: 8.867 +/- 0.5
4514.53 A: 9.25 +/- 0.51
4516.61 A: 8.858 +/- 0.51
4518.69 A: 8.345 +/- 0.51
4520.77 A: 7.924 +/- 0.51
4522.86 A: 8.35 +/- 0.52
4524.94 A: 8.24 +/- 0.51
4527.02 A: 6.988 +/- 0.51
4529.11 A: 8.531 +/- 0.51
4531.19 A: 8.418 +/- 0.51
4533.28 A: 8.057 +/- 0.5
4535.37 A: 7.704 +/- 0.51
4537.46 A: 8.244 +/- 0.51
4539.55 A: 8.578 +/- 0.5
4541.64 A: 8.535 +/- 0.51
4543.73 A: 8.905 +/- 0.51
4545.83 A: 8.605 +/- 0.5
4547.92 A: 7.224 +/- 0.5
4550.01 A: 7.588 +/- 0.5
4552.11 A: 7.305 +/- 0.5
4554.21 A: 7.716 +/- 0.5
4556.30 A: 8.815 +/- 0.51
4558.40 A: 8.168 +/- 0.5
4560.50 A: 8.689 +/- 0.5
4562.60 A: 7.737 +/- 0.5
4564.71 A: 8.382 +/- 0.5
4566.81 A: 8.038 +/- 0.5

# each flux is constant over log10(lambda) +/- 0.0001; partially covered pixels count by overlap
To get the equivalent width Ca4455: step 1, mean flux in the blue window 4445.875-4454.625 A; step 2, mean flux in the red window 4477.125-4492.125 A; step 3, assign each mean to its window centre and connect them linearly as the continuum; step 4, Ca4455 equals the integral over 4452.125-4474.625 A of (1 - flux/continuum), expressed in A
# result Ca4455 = 1.4 A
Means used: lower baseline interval 8.69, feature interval 8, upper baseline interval 8.29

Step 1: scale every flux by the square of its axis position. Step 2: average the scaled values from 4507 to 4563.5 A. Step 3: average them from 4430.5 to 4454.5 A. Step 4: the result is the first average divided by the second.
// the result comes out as 1.0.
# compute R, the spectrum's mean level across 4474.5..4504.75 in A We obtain 8.28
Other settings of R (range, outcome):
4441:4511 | 8.28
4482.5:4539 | 8.37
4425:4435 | 8.13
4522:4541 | 8.13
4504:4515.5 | 8.67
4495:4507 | 8.36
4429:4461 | 8.32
